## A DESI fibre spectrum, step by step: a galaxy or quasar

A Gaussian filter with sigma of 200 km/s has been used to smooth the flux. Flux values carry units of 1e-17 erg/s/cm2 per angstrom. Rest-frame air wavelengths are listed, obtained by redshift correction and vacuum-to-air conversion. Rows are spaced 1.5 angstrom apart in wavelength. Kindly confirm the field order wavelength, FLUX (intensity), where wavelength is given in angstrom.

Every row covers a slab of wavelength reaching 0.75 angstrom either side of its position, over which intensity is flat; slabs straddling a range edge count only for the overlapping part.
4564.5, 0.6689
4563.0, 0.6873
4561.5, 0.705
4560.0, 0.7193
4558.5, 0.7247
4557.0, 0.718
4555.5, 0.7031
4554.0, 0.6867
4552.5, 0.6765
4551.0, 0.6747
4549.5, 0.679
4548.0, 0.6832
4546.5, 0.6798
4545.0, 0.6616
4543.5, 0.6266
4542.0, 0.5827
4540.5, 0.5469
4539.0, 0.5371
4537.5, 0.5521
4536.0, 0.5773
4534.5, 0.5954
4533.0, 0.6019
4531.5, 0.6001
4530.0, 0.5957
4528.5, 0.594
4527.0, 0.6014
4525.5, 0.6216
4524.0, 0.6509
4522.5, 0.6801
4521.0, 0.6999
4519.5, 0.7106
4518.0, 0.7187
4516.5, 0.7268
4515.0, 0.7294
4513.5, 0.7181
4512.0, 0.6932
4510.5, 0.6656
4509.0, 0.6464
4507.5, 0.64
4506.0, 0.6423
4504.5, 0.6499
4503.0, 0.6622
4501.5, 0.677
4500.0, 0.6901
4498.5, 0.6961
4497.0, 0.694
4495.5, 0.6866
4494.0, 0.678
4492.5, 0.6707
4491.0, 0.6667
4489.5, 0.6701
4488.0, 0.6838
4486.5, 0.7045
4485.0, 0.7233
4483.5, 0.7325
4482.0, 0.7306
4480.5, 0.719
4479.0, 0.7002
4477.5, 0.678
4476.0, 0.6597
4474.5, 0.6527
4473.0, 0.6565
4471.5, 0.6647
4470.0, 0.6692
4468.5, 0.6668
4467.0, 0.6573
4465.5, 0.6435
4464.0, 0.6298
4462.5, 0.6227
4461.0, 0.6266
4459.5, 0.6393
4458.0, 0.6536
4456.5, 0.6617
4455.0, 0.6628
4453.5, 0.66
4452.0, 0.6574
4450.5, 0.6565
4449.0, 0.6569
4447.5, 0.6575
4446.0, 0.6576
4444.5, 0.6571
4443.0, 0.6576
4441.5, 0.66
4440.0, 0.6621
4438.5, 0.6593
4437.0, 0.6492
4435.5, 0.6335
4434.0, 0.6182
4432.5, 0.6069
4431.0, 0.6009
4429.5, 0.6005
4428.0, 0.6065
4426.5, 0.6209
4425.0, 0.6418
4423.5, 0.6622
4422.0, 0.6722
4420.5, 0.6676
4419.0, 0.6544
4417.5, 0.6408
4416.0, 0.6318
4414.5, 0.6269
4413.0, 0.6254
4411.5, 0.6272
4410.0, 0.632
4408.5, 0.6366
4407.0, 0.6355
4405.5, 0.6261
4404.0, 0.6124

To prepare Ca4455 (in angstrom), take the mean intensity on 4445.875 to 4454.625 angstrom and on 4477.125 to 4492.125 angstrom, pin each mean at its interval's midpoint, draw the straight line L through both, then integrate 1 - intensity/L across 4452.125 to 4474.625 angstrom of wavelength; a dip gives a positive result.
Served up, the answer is 0.8 angstrom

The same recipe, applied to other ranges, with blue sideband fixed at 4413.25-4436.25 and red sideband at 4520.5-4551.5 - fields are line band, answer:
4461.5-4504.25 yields -3.5 angstrom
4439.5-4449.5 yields -0.4 angstrom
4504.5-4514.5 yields -0.7 angstrom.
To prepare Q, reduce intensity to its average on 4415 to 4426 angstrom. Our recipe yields 0.652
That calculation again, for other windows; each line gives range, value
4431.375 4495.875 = 0.664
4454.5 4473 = 0.65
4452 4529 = 0.672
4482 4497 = 0.693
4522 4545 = 0.599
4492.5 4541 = 0.65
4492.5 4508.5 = 0.671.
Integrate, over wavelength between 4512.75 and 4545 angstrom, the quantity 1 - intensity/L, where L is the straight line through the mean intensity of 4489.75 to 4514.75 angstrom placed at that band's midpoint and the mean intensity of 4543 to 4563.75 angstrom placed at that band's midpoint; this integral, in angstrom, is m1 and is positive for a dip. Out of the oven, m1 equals 2.3 angstrom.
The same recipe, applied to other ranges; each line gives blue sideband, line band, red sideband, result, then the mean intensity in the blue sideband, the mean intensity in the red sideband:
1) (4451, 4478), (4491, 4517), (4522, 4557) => -1.6 angstrom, 0.653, 0.628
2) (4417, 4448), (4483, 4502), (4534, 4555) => -1.7 angstrom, 0.642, 0.627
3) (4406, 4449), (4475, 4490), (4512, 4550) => -1.4 angstrom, 0.64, 0.64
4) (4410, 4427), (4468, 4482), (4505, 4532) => -0.5 angstrom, 0.643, 0.664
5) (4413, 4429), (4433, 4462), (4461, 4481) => 0.0 angstrom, 0.641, 0.661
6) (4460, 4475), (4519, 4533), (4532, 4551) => -0.4 angstrom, 0.649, 0.613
